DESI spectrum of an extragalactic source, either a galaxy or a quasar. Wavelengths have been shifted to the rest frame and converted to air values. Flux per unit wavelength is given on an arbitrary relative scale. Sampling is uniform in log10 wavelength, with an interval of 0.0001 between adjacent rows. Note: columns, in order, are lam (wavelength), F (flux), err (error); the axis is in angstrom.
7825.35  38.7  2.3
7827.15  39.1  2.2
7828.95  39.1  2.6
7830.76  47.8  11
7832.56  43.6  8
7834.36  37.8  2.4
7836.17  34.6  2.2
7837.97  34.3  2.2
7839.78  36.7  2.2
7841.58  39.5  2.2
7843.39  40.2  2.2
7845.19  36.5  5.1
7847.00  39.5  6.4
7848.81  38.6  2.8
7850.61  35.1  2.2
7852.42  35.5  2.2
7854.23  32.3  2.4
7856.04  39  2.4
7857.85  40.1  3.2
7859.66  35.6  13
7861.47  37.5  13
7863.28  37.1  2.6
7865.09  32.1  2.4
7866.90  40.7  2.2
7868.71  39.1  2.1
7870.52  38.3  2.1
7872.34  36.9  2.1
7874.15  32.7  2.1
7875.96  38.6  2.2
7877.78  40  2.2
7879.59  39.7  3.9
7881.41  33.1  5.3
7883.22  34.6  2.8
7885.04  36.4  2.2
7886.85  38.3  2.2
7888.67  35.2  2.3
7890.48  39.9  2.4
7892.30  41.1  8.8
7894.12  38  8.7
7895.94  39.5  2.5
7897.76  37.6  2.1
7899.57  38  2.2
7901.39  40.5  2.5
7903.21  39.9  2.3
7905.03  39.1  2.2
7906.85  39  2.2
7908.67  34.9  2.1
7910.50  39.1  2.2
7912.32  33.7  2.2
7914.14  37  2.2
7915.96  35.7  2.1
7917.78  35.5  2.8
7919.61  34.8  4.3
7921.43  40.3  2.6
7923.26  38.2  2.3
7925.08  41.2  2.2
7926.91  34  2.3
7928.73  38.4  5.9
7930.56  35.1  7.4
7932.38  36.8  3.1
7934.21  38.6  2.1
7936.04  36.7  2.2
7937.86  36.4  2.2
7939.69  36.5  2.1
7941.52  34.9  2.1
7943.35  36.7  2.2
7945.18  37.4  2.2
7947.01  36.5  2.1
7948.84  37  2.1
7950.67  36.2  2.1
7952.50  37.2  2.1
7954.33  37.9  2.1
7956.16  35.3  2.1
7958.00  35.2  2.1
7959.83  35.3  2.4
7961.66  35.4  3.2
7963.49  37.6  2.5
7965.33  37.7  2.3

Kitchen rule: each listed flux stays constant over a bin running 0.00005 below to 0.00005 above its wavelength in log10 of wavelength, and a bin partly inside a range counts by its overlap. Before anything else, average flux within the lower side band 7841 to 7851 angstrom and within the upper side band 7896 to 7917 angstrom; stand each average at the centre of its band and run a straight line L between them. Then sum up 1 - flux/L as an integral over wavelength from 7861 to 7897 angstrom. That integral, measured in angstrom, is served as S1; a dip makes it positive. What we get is 0.56 angstrom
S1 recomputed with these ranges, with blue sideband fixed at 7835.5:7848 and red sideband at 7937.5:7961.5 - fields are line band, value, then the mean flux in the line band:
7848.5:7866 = 0.5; 36.2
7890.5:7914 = -1.0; 38.4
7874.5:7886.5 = 0.0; 36.9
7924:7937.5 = -0.3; 37.3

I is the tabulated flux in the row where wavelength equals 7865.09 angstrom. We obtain 32.1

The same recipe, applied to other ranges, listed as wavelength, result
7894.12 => 38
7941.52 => 34.9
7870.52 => 38.3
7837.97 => 34.3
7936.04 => 36.7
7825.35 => 38.7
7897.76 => 37.6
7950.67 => 36.2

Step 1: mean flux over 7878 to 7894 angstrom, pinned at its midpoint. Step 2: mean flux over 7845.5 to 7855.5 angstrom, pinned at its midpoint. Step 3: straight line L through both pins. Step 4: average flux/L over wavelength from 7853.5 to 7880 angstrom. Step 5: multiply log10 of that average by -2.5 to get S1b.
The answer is -0.01 mag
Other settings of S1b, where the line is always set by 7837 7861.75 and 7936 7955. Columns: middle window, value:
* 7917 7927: -0.02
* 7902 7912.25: -0.03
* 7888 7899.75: -0.05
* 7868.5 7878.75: -0.01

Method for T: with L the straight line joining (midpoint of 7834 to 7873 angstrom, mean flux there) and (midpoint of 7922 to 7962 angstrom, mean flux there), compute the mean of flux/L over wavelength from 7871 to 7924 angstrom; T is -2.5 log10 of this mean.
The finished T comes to -0.02 mag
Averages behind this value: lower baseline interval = 37.1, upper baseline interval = 36.7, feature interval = 37.5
